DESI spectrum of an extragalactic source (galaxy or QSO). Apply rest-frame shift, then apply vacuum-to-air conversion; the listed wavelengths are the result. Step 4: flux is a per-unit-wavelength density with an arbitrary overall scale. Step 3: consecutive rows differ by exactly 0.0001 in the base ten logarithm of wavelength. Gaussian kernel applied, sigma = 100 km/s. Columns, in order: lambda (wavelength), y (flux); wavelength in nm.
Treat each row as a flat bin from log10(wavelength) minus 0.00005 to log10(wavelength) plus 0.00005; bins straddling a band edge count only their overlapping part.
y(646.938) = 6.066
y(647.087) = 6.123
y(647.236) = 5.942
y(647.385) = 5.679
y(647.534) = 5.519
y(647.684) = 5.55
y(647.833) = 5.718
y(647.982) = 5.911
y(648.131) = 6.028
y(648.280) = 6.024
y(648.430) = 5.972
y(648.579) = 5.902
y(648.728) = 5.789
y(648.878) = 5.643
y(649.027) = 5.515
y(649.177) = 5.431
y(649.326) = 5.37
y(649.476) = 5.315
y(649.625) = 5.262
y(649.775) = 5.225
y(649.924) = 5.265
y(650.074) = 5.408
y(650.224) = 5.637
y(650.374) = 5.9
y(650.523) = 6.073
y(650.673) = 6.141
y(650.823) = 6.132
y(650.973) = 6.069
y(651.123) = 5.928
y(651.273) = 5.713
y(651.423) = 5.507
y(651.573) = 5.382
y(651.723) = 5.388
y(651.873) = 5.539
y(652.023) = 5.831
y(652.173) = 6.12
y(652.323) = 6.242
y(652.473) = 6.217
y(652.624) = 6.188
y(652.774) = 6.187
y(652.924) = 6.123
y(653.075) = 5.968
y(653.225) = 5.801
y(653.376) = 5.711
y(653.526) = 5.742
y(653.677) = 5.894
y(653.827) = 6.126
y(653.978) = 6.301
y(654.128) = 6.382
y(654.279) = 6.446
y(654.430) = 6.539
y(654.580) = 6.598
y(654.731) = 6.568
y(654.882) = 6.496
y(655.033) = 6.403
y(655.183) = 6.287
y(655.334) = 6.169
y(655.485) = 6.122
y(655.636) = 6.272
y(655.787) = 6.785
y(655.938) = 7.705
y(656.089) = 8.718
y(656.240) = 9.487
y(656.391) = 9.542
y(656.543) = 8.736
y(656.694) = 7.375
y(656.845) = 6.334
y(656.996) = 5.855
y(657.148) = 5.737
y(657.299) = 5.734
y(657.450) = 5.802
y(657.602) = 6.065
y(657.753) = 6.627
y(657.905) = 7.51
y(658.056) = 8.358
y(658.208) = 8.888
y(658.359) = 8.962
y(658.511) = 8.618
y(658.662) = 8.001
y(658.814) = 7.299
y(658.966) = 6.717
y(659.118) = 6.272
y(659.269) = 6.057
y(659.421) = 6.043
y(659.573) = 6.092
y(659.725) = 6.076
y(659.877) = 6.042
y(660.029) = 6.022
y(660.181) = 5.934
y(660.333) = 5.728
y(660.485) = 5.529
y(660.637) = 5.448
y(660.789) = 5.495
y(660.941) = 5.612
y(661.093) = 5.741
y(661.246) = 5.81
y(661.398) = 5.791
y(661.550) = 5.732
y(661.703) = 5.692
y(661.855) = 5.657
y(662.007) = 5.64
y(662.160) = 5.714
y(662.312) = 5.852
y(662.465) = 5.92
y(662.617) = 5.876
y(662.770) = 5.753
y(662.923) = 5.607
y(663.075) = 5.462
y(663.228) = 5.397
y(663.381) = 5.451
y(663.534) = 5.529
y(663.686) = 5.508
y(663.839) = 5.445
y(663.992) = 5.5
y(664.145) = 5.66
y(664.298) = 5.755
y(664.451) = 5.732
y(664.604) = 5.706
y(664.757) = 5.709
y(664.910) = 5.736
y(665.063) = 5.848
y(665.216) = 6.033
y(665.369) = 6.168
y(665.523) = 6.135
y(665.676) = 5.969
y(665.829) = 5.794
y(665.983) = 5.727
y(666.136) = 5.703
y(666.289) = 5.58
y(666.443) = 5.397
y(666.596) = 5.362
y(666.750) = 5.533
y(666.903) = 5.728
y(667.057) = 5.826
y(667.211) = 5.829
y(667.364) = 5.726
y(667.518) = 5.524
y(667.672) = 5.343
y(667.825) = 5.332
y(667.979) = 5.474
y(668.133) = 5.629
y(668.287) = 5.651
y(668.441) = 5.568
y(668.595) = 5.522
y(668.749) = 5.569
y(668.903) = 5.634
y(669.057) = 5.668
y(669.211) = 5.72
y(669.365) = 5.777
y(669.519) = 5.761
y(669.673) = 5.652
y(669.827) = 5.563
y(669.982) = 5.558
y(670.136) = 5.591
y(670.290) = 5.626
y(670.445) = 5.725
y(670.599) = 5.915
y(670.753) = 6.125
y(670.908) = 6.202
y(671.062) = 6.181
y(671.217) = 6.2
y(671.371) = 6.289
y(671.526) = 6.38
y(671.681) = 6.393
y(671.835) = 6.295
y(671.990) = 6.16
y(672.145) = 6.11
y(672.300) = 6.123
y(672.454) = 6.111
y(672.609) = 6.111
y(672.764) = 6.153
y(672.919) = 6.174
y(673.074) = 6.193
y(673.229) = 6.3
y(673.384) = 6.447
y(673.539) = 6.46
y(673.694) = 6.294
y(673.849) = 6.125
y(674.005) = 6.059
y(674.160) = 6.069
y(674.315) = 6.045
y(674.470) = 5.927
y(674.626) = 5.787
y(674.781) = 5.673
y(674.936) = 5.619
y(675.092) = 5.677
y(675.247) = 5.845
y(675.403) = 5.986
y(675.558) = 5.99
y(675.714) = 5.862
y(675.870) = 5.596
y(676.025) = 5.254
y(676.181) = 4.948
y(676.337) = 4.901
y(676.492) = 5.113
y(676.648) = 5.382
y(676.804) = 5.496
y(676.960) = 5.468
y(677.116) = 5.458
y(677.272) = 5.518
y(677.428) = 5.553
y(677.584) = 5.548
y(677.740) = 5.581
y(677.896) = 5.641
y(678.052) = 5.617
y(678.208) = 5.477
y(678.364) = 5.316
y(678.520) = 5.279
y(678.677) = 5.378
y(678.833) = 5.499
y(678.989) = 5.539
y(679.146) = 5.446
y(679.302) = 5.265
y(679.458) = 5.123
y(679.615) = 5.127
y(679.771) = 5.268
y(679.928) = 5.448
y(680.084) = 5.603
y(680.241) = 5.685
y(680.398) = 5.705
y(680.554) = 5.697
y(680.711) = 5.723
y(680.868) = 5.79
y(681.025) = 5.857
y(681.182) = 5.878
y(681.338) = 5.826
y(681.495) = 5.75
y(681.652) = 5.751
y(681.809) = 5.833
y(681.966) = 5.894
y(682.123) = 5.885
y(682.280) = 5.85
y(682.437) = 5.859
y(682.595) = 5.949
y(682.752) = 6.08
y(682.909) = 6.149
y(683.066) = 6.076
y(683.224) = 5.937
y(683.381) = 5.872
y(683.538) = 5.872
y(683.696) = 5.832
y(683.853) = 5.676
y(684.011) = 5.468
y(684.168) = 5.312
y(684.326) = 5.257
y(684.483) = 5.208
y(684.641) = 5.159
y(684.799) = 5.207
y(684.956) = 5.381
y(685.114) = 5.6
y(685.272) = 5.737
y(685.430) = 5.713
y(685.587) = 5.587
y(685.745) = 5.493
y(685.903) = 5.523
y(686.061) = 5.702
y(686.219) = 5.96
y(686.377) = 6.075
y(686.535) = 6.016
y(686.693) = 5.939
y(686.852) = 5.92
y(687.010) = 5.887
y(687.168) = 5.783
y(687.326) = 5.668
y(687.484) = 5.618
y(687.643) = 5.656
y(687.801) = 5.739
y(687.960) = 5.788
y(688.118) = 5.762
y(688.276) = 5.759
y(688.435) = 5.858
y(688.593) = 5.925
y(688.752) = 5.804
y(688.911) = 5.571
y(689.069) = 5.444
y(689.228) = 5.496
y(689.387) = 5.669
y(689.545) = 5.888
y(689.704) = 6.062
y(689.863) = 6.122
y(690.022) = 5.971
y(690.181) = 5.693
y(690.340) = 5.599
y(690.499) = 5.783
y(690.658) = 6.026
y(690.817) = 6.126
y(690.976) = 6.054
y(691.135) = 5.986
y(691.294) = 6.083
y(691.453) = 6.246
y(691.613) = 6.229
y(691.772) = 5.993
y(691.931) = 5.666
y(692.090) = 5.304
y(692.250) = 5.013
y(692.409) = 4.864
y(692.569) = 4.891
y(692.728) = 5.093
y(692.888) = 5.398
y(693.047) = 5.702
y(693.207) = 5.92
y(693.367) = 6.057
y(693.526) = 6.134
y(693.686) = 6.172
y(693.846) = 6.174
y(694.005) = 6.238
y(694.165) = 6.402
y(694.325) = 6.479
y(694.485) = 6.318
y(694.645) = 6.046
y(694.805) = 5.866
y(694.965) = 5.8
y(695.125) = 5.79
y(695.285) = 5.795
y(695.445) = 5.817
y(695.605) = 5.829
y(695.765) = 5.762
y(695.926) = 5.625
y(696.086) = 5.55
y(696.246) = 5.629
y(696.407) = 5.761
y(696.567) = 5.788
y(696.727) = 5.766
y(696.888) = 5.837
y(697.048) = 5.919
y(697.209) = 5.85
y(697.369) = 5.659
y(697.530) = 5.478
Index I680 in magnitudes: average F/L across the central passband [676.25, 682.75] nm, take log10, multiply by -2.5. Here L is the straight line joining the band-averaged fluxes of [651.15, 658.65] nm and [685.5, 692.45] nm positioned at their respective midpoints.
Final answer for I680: 0.086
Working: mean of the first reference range 6.64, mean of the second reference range 5.79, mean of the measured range 5.57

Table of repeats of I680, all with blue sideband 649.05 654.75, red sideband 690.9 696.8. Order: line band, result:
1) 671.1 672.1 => -0.08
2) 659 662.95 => 0.01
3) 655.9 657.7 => -0.23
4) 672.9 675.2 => -0.04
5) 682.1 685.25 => 0.03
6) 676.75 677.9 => 0.06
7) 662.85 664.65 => 0.06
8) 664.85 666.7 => 0.01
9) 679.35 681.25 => 0.05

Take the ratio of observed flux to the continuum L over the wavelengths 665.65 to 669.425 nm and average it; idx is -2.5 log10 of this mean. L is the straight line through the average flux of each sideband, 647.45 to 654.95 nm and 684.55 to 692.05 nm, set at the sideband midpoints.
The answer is 0.04 mag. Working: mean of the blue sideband 5.87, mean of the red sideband 5.78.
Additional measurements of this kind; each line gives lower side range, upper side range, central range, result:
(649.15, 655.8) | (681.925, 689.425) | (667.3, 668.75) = 0.06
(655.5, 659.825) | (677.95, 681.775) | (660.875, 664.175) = 0.20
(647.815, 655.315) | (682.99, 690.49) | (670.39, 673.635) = -0.07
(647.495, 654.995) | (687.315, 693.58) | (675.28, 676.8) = 0.06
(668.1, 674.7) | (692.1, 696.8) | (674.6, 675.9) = 0.03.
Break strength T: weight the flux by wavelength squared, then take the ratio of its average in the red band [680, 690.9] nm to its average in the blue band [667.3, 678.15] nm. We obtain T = 1.03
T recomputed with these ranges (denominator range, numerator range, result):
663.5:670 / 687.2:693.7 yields 1.09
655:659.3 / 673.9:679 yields 0.82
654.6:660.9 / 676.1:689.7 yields 0.89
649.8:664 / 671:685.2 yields 0.98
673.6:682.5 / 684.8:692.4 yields 1.06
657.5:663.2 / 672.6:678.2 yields 0.96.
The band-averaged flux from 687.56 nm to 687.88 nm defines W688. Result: 5.69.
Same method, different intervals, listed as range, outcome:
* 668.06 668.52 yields 5.61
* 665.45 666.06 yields 5.91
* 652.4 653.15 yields 6.13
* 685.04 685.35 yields 5.67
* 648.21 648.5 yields 5.98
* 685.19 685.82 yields 5.64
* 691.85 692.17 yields 5.49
